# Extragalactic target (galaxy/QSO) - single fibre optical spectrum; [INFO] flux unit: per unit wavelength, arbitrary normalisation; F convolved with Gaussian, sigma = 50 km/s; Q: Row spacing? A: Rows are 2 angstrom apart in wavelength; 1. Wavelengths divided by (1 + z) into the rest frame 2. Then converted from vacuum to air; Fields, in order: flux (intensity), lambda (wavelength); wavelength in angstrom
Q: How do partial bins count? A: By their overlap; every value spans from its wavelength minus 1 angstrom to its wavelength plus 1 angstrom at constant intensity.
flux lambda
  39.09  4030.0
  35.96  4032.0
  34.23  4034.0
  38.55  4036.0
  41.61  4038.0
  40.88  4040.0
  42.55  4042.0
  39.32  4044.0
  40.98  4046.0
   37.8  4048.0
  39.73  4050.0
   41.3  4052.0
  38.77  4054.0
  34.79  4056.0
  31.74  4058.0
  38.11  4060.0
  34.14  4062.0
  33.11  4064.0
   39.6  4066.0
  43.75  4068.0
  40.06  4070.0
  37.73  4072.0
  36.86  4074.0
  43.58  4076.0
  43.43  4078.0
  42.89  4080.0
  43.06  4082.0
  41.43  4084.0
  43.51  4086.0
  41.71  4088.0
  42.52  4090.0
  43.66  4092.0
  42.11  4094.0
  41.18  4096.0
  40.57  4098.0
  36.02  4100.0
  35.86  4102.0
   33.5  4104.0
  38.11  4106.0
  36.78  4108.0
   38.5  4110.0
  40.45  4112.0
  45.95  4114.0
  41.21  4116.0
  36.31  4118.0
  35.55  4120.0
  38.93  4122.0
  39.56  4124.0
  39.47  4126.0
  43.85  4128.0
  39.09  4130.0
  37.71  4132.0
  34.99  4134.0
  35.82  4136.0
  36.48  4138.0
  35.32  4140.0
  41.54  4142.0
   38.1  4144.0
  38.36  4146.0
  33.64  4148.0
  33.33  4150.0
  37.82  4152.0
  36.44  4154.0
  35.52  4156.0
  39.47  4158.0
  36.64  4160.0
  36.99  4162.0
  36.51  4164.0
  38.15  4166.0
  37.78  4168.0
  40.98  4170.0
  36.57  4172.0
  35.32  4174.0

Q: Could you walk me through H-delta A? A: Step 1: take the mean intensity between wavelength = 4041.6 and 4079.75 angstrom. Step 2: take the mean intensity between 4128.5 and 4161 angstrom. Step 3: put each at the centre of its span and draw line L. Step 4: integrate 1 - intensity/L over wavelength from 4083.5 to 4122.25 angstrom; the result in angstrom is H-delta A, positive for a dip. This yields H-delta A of -1.8 angstrom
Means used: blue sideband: 38.8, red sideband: 37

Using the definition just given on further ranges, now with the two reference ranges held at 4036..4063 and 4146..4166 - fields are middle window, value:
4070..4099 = -2.9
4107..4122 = -0.8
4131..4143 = 0.0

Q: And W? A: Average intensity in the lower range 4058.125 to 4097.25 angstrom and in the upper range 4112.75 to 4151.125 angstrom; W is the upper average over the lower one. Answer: 0.94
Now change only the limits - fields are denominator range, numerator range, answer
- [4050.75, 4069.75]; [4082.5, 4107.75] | 1.07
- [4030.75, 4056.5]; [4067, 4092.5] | 1.07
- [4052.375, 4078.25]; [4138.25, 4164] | 0.97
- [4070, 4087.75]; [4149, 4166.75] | 0.89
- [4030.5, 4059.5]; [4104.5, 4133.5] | 1.02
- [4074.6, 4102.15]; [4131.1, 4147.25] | 0.89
